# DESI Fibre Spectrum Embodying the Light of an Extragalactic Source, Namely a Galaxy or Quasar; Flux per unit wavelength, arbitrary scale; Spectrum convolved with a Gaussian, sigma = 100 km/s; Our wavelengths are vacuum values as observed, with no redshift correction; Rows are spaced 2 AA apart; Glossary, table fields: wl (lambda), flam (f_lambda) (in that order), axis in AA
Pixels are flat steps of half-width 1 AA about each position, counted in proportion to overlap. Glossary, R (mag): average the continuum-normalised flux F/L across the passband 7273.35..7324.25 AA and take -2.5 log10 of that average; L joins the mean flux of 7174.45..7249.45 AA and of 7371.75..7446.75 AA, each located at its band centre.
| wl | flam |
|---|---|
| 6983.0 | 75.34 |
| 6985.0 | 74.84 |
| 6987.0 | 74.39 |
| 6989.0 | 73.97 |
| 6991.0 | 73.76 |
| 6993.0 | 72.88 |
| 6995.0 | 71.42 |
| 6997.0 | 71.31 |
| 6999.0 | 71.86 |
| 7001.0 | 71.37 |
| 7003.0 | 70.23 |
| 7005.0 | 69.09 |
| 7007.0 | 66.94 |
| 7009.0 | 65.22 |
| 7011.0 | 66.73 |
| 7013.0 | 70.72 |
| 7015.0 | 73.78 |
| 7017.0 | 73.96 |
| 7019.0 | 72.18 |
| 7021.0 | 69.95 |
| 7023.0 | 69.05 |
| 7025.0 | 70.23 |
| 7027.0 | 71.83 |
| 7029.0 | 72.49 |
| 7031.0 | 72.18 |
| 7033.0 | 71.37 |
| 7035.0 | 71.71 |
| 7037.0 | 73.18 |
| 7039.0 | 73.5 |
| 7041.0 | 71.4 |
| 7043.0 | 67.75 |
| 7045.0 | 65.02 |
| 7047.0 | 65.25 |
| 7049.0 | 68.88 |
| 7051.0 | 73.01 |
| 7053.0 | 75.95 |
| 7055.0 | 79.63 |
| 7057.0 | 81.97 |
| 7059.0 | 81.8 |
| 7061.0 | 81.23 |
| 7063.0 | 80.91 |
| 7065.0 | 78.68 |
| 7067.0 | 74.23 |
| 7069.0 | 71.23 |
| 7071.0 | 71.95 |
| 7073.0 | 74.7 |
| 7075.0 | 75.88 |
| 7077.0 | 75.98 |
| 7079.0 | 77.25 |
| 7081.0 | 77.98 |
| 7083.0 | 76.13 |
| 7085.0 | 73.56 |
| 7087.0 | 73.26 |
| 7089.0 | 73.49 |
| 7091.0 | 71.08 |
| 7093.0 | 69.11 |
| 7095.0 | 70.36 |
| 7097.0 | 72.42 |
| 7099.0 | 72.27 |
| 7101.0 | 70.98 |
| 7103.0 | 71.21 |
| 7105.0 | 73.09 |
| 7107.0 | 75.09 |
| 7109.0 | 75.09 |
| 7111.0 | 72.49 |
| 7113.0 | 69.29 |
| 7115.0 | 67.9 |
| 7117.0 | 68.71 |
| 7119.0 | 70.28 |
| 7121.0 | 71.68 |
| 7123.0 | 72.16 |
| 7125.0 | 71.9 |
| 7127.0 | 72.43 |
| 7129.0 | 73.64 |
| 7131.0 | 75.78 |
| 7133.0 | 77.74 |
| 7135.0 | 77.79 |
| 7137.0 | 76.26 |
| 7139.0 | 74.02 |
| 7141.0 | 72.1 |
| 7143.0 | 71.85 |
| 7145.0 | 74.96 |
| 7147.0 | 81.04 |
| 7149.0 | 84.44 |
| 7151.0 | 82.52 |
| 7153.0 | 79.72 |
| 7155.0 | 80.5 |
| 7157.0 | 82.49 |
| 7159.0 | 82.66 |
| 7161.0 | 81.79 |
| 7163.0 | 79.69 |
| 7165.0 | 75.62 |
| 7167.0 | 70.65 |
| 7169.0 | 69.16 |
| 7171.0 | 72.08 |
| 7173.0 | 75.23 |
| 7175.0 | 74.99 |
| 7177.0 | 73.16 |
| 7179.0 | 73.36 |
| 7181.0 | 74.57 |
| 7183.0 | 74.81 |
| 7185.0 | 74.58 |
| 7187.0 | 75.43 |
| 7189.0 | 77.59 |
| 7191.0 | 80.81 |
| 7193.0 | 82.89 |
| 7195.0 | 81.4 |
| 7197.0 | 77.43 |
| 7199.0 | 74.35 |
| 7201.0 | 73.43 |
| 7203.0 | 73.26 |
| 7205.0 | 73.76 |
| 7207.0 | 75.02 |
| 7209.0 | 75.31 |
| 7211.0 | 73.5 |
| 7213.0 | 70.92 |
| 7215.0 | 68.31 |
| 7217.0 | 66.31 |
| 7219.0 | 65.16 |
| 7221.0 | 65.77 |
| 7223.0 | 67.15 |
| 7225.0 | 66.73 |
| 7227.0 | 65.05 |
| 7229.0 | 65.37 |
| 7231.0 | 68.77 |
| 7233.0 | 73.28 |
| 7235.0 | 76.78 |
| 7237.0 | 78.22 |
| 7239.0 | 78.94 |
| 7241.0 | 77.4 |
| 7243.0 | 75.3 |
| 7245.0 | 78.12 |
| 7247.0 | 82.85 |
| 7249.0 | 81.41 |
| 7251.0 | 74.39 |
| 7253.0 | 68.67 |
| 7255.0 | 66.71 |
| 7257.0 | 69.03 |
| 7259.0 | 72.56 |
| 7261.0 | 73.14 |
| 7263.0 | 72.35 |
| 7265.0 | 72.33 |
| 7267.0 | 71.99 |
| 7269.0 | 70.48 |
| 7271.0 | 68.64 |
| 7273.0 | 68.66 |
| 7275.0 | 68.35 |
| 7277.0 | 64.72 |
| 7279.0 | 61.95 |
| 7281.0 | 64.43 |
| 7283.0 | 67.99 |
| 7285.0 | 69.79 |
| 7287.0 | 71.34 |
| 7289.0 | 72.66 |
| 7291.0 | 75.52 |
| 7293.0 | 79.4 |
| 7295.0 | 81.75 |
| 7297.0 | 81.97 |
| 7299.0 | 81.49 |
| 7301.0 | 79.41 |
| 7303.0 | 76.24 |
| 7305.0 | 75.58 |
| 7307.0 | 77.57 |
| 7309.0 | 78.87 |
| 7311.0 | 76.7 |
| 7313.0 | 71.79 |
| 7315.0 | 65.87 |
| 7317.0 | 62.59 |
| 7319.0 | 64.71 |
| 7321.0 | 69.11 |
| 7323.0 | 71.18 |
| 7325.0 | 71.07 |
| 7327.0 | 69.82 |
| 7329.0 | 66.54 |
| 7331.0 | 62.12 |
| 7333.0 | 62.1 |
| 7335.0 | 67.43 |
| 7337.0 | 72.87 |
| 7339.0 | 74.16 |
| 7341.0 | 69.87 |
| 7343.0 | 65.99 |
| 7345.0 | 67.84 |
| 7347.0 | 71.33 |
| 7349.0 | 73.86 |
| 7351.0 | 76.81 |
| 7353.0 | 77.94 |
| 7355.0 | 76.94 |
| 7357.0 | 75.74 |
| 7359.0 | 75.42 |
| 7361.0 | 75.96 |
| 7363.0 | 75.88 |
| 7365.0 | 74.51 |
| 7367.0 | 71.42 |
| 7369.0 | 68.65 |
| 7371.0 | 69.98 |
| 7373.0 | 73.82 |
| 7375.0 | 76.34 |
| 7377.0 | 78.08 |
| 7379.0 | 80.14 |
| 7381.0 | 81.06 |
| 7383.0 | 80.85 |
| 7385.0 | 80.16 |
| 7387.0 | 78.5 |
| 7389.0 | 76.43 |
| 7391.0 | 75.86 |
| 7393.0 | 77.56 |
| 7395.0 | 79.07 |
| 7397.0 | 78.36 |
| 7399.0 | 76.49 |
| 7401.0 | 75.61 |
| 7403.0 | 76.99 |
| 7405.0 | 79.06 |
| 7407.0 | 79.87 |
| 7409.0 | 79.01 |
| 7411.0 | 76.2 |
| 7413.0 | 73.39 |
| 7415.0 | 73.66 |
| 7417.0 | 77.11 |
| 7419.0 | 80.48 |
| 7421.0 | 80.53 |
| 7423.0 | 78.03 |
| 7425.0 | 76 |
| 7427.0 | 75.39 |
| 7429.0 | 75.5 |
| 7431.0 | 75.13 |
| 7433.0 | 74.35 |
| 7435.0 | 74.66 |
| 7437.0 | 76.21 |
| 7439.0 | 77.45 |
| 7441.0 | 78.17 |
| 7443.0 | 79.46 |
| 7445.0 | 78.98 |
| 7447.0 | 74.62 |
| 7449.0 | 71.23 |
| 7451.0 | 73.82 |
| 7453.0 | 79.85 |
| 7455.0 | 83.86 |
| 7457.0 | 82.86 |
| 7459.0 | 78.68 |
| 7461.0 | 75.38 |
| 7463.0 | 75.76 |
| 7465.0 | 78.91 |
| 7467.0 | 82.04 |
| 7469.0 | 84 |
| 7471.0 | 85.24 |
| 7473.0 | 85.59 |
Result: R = 0.04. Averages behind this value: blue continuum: 73.9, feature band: 72.4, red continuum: 77.4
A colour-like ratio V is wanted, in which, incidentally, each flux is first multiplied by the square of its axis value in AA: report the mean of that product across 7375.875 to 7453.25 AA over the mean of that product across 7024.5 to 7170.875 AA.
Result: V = 1.13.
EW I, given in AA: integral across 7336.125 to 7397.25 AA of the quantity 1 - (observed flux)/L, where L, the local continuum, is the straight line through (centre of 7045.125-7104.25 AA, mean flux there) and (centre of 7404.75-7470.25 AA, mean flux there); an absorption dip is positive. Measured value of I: 1.4 AA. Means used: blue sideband 74.3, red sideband 77.6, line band 75.2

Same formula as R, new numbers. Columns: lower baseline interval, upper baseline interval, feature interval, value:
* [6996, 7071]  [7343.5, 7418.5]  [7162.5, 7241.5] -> 0.01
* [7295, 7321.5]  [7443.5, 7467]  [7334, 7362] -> 0.03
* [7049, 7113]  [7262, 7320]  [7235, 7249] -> -0.08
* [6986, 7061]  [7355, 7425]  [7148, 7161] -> -0.12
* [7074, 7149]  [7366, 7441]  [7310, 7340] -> 0.11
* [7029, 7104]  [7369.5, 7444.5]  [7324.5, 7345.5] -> 0.12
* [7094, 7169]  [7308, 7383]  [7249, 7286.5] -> 0.05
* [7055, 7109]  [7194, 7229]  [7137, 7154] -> -0.06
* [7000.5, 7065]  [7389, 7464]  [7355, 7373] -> 0.04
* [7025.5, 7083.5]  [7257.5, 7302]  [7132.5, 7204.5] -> -0.05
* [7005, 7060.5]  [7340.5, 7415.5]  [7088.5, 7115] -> 0.01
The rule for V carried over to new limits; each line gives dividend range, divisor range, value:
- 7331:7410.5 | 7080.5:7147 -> 1.10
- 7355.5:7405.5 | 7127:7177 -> 1.06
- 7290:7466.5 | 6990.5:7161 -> 1.11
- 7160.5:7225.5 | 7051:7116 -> 1.02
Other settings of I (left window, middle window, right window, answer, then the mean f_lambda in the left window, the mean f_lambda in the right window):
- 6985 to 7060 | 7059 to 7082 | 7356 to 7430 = -1.3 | 71.8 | 76.7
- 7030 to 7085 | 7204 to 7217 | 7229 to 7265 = 0.3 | 74.4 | 74.3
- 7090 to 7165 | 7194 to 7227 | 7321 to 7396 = 1.2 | 74.8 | 73.5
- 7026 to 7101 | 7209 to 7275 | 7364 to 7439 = 3.1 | 73.7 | 76.6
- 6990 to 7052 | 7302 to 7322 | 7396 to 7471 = 1.0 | 70.6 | 77.6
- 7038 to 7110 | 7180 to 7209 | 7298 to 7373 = -1.3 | 73.9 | 72.1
